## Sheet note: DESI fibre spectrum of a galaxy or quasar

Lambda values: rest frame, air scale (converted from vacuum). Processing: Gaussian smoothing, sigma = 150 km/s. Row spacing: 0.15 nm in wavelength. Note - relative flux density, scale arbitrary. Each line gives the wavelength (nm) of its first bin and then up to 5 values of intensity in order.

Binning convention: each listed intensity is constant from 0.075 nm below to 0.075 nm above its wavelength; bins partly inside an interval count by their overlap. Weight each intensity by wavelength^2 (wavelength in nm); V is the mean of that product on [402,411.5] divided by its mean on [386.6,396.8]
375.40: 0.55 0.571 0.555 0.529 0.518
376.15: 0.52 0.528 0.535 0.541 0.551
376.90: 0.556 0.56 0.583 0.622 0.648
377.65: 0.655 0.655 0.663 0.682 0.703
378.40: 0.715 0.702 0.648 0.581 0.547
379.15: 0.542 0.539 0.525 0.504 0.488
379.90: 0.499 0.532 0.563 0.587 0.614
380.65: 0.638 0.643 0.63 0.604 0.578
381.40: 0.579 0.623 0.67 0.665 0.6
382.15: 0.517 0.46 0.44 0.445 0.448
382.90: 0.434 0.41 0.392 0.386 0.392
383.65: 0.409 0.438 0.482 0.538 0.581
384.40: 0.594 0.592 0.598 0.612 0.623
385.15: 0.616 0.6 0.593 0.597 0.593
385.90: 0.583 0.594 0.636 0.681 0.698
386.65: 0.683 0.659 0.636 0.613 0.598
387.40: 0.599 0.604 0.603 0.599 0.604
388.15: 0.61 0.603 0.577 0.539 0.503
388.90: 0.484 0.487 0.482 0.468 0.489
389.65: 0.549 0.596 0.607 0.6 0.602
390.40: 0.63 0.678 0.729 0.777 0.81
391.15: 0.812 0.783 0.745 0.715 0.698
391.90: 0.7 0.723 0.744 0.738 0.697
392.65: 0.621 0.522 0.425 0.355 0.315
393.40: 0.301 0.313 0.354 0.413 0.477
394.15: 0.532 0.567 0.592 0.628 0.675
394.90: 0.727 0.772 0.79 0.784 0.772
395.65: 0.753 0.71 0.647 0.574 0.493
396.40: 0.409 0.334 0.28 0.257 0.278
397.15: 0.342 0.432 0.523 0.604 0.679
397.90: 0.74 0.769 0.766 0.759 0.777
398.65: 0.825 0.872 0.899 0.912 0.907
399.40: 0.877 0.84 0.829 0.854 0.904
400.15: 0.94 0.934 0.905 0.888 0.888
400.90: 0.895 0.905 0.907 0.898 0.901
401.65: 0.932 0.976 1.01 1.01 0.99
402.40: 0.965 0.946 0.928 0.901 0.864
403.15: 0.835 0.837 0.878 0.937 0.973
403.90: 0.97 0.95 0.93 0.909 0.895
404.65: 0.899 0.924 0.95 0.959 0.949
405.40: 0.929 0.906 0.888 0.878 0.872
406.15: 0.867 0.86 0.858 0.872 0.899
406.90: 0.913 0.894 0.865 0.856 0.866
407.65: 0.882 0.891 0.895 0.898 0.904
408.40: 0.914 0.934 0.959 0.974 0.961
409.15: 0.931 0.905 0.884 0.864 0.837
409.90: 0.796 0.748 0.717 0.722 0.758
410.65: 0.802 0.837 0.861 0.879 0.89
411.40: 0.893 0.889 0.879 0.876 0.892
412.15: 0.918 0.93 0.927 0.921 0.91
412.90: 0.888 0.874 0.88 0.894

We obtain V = 1.62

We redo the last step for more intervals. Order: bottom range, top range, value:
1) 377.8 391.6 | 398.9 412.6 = 1.70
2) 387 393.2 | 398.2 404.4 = 1.55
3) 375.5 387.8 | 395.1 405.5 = 1.55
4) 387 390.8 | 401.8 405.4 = 1.73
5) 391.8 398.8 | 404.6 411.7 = 1.62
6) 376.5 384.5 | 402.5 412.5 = 1.82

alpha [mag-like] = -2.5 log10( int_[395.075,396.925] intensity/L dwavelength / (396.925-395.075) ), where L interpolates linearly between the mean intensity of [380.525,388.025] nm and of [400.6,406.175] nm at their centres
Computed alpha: 0.34 mag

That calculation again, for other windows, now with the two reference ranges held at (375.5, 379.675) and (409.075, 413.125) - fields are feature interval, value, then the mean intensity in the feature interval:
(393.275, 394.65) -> 0.50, 0.456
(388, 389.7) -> 0.27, 0.53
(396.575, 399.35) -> 0.18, 0.642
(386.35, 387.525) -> 0.04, 0.642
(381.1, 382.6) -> 0.10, 0.566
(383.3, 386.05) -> 0.18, 0.549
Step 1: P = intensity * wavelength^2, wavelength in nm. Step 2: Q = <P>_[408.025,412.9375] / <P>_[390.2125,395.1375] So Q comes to 1.57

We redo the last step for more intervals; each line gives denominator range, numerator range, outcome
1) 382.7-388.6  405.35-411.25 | 1.72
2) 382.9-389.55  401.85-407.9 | 1.79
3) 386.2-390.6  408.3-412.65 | 1.65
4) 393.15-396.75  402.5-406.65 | 1.72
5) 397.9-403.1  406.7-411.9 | 1.02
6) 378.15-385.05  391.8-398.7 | 1.12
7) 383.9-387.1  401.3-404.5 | 1.66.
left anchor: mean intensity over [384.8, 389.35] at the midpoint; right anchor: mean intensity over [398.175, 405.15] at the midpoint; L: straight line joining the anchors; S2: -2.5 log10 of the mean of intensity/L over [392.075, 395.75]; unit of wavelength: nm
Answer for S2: 0.27 mag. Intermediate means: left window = 0.595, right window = 0.904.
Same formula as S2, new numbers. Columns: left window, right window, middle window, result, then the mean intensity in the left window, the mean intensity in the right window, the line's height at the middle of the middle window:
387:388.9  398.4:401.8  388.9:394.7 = 0.155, 0.584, 0.887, 0.68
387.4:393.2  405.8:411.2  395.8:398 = 0.417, 0.617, 0.868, 0.708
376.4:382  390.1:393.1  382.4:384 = 0.423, 0.599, 0.681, 0.626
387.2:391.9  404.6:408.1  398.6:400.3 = -0.130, 0.62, 0.894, 0.782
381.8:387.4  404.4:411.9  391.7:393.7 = 0.220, 0.552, 0.88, 0.665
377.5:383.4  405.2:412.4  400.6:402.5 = -0.175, 0.569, 0.877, 0.798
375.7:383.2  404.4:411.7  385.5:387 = 0.014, 0.57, 0.88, 0.644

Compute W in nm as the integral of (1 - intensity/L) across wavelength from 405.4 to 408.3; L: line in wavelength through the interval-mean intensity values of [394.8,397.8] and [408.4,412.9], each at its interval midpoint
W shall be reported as -0.346 nm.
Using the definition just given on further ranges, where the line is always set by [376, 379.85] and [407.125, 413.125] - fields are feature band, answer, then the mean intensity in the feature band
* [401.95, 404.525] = -0.358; 0.928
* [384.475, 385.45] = 0.069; 0.606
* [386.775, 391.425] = 0.526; 0.612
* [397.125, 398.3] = 0.222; 0.621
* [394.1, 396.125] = 0.158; 0.685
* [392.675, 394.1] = 0.647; 0.397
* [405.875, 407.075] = -0.050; 0.879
